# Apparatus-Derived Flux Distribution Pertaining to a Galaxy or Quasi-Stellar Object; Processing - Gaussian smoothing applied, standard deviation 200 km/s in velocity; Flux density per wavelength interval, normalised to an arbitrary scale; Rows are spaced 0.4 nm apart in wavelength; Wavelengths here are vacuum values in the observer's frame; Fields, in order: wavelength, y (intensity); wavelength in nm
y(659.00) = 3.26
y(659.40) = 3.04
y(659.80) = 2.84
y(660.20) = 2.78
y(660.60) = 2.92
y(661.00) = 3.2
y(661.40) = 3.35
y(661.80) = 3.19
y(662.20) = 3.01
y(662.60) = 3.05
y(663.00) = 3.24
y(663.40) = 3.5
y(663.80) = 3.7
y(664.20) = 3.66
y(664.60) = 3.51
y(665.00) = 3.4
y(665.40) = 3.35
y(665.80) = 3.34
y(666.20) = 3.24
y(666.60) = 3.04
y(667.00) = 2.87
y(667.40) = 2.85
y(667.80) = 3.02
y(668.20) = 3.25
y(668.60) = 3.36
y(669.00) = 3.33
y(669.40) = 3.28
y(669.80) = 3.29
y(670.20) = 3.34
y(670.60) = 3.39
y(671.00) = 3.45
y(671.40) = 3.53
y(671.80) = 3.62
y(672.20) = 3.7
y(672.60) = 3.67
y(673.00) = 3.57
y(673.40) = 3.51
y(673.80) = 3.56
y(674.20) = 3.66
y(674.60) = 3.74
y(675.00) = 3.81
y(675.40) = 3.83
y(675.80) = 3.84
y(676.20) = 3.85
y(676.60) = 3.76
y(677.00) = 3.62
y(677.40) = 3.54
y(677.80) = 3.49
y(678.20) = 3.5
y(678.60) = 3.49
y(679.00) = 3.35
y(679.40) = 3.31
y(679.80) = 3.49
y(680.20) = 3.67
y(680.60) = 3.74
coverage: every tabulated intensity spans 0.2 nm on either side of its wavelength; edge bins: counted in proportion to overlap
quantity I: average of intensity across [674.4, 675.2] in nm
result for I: 3.78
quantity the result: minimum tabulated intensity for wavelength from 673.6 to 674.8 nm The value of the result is 3.56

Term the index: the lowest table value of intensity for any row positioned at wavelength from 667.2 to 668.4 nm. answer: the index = 2.85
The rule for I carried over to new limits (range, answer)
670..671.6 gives 3.43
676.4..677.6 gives 3.64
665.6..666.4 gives 3.29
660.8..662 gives 3.25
